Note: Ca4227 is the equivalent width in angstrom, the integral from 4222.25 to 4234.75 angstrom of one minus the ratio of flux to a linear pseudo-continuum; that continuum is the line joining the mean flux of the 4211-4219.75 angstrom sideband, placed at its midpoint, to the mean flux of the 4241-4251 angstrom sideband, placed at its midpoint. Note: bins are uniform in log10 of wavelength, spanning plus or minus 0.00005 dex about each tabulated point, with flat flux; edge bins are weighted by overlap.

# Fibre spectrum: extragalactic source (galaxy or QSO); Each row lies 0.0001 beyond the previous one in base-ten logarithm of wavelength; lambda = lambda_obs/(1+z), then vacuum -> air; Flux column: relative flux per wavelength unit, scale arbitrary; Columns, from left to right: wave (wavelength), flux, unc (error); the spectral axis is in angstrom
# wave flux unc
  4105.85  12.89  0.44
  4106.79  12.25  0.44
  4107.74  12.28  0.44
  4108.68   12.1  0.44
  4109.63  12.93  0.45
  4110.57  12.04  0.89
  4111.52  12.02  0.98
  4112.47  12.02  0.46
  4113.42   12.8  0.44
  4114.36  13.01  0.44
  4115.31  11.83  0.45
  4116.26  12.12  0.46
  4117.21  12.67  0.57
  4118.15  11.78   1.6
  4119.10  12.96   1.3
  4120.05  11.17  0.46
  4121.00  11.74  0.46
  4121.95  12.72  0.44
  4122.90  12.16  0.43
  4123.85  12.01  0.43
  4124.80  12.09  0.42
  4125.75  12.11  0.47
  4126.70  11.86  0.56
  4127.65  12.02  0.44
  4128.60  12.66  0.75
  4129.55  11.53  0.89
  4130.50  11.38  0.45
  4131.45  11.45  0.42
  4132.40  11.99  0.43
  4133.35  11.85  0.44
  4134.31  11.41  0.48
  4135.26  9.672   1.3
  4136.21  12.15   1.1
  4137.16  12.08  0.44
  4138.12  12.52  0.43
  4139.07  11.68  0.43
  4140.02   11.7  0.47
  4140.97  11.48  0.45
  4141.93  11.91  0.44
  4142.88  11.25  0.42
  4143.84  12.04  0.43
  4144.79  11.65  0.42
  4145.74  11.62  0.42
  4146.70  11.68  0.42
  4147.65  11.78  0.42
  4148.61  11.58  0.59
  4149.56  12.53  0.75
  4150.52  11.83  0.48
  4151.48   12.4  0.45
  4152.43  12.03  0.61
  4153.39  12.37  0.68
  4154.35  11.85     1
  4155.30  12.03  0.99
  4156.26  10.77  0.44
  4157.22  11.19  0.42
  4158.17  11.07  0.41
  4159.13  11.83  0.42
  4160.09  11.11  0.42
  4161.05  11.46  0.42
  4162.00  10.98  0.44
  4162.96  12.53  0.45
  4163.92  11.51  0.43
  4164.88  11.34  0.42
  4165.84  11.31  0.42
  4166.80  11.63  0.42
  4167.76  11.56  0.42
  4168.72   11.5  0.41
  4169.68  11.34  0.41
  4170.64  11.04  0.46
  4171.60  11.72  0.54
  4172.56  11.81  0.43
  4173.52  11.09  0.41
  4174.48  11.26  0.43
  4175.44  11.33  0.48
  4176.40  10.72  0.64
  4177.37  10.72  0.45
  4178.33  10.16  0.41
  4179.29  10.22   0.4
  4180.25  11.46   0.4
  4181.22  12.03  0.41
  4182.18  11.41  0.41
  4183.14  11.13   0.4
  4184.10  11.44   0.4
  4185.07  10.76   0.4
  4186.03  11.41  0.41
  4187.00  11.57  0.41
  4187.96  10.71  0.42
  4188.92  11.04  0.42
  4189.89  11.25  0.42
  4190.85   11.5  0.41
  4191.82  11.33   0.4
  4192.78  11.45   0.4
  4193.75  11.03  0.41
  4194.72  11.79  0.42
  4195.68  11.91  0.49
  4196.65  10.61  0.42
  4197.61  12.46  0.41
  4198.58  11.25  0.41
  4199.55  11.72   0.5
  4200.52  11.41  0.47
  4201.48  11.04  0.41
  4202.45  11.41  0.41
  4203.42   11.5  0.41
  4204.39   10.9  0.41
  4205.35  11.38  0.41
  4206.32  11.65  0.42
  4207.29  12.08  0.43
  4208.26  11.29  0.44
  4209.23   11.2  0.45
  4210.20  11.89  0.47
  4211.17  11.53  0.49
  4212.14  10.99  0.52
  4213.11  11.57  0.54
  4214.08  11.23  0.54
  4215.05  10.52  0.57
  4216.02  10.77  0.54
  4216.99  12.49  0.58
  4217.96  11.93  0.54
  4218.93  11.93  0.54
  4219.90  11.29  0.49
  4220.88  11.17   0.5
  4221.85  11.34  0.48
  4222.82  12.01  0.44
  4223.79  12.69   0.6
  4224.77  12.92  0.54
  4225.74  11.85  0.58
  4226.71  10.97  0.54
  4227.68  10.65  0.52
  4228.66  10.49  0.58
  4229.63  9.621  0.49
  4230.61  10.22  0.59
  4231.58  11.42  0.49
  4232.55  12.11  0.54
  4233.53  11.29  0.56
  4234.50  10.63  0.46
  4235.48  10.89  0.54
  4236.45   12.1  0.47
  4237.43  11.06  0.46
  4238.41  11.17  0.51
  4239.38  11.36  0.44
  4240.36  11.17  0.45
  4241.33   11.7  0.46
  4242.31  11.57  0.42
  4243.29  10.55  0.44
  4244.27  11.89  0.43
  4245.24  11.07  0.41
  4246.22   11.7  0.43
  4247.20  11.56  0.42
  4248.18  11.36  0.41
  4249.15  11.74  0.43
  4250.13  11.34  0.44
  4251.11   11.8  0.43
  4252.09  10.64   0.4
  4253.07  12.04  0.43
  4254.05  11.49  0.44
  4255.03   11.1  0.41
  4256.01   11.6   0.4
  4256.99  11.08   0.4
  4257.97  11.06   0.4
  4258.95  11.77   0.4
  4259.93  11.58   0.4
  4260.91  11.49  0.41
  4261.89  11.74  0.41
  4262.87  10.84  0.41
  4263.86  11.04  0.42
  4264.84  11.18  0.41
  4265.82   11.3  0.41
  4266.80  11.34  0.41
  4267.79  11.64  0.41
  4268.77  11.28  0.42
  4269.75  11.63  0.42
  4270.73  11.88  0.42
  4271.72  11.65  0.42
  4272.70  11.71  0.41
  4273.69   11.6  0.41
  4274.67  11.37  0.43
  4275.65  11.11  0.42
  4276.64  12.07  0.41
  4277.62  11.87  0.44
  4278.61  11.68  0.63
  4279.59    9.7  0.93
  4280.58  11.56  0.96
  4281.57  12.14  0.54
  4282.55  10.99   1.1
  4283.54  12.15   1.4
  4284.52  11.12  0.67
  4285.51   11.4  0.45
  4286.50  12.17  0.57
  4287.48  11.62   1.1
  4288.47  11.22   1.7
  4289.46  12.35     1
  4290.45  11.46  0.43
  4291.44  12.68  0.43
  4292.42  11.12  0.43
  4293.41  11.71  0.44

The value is 0.1 angstrom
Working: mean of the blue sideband 11.4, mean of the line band 11.3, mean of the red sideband 11.5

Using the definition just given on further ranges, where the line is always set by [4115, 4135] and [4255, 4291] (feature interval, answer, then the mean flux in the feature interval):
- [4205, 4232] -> 0.6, 11.4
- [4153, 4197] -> 1.7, 11.3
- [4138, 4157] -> 0.1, 11.8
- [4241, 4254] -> 0.1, 11.5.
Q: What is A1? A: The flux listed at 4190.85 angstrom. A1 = 11.5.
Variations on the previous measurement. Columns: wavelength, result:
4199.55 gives 11.72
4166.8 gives 11.63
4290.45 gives 11.46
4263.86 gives 11.04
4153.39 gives 12.37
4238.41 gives 11.17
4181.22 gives 12.03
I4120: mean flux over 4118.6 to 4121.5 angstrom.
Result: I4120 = 11.9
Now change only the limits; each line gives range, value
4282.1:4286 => 11.4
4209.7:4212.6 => 11.5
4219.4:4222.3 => 11.3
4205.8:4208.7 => 11.7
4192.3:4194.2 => 11.2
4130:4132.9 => 11.6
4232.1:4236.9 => 11.4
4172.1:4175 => 11.4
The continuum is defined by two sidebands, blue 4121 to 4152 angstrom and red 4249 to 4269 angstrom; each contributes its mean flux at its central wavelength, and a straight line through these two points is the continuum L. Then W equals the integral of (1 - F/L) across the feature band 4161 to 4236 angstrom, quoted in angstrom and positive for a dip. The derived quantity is 1.7 angstrom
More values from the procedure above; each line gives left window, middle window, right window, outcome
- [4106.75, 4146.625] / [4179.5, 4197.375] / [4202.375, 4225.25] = 0.6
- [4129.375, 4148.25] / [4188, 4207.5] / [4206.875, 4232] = 0.1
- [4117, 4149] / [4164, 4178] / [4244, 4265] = 0.5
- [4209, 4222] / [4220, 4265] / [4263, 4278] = 0.4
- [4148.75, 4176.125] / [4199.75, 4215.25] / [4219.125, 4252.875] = 0.1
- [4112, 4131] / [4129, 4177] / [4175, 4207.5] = 0.6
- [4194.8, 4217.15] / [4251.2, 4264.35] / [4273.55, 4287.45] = 0.1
